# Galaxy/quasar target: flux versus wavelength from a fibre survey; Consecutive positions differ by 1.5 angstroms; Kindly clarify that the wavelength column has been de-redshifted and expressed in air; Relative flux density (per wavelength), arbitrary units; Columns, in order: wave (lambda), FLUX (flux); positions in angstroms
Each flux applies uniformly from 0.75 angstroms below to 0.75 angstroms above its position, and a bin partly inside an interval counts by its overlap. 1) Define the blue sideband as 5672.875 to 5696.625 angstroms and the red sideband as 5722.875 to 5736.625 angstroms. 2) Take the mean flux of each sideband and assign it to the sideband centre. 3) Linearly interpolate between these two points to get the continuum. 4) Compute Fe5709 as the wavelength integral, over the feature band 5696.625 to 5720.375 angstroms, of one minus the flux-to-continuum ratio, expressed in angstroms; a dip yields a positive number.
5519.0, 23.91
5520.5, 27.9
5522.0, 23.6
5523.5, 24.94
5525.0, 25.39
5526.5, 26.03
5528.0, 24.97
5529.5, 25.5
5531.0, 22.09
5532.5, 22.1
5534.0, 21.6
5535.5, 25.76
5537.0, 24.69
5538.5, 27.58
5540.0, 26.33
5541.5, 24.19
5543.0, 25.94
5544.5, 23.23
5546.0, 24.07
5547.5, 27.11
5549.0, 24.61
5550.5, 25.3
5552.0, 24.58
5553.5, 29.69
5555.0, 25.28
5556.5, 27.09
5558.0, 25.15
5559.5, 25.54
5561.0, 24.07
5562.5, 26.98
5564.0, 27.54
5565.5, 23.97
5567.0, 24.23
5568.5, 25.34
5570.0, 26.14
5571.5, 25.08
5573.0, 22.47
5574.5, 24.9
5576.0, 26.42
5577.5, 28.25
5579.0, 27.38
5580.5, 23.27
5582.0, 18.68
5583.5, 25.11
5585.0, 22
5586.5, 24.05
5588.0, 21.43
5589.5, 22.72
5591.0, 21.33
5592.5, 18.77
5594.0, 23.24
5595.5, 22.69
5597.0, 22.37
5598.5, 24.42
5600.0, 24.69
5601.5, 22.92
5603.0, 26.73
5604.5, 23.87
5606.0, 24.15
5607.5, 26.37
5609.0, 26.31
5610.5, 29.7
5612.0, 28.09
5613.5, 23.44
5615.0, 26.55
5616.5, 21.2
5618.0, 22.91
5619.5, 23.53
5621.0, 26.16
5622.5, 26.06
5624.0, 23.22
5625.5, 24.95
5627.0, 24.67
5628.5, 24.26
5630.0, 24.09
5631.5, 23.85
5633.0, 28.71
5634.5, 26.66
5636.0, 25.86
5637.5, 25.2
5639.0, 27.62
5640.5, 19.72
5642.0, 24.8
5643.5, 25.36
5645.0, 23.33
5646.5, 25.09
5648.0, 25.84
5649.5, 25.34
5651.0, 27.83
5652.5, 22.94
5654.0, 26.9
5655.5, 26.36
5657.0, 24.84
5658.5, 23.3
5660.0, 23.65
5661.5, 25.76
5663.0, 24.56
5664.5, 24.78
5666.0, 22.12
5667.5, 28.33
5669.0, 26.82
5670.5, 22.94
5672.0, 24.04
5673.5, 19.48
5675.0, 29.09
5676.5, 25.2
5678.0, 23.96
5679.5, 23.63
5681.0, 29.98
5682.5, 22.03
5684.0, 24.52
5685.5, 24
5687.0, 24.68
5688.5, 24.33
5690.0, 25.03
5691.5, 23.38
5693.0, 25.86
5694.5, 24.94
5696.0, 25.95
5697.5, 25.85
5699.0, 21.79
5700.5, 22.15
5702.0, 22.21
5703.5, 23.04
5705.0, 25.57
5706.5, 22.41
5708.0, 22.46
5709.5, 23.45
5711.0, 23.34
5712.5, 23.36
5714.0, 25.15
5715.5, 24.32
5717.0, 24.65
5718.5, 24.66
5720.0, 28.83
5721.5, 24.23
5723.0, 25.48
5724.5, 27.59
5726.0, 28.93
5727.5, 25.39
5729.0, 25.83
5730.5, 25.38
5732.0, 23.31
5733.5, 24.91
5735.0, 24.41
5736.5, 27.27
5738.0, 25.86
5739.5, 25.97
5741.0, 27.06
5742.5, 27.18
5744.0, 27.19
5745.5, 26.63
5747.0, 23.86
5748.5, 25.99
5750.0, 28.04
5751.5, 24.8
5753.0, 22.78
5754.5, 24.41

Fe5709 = 1.3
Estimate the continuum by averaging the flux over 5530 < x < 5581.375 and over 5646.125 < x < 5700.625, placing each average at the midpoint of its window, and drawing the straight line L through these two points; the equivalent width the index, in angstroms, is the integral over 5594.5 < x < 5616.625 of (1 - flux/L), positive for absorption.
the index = 0.1 angstroms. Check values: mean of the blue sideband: 25.2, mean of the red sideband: 24.8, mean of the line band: 25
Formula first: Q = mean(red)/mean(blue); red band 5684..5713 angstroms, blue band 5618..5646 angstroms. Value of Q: 0.96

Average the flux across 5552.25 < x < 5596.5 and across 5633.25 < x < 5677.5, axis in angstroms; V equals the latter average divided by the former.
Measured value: 1.0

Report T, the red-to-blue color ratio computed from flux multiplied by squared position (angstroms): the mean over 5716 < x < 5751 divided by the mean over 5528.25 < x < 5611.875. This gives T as 1.12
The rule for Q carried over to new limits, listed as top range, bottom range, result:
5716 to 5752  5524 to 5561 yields 1.03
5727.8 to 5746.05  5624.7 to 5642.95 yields 1.03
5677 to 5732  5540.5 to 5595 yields 1.00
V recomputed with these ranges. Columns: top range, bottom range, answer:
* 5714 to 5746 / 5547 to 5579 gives 1.01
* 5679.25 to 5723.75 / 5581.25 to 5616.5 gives 1.02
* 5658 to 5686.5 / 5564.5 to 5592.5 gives 1.03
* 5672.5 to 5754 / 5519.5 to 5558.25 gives 0.99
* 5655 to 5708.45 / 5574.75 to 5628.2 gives 1.01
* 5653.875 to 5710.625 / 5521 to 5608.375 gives 0.99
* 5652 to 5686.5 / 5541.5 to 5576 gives 0.98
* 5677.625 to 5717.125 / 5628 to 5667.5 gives 0.96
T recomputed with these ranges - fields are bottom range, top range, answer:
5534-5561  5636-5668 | 1.01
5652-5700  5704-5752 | 1.05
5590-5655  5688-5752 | 1.05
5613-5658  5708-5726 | 1.04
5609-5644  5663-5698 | 1.01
